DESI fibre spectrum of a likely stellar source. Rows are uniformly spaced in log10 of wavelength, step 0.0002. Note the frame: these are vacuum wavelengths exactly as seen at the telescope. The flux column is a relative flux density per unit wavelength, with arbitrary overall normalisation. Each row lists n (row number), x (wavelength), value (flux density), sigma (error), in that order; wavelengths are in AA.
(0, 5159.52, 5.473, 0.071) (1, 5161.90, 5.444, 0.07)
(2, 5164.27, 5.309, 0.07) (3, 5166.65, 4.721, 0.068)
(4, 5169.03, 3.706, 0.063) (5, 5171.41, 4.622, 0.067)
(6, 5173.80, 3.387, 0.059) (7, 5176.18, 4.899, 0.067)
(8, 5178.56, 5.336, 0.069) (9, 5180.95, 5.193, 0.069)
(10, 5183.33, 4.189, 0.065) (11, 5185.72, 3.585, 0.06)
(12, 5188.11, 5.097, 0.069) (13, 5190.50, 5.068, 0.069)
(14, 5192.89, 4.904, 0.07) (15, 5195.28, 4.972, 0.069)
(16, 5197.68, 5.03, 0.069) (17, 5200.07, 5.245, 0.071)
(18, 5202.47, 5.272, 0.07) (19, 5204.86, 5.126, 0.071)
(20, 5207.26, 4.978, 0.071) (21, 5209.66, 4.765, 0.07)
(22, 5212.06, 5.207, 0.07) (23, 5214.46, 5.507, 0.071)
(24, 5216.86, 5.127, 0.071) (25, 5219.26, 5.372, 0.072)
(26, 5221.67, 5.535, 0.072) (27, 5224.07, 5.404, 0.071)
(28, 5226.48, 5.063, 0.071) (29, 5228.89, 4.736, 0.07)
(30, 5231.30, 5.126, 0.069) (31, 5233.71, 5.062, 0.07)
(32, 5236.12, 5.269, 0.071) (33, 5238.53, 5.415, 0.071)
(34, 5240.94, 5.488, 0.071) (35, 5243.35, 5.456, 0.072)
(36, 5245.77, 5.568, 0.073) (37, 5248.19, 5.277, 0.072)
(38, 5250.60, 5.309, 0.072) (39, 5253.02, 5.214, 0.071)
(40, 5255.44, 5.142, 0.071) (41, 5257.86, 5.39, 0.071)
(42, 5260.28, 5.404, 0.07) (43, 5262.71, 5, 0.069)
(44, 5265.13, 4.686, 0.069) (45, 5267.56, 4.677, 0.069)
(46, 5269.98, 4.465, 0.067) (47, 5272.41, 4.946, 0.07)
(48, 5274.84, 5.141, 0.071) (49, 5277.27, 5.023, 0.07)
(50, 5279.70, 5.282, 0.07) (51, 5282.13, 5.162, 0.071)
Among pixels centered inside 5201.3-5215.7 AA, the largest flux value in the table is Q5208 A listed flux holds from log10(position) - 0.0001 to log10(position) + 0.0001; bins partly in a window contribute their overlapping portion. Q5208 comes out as 5.507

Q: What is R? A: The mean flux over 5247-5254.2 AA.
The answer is 5.27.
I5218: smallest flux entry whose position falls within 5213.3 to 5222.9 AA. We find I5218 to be 5.127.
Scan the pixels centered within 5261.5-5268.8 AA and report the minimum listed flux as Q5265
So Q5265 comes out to 4.677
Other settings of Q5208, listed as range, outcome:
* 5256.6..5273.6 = 5.404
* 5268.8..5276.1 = 5.141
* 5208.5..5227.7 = 5.535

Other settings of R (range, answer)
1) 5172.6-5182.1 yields 4.7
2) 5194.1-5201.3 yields 5.08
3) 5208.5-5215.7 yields 5.16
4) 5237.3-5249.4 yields 5.44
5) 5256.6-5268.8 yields 5.03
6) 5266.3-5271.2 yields 4.57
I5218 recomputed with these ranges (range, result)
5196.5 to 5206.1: 5.03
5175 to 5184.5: 4.189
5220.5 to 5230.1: 4.736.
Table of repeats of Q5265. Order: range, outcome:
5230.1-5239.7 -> 5.062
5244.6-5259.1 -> 5.142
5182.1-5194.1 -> 3.585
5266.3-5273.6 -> 4.465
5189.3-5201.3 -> 4.904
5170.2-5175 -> 3.387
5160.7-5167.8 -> 4.721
